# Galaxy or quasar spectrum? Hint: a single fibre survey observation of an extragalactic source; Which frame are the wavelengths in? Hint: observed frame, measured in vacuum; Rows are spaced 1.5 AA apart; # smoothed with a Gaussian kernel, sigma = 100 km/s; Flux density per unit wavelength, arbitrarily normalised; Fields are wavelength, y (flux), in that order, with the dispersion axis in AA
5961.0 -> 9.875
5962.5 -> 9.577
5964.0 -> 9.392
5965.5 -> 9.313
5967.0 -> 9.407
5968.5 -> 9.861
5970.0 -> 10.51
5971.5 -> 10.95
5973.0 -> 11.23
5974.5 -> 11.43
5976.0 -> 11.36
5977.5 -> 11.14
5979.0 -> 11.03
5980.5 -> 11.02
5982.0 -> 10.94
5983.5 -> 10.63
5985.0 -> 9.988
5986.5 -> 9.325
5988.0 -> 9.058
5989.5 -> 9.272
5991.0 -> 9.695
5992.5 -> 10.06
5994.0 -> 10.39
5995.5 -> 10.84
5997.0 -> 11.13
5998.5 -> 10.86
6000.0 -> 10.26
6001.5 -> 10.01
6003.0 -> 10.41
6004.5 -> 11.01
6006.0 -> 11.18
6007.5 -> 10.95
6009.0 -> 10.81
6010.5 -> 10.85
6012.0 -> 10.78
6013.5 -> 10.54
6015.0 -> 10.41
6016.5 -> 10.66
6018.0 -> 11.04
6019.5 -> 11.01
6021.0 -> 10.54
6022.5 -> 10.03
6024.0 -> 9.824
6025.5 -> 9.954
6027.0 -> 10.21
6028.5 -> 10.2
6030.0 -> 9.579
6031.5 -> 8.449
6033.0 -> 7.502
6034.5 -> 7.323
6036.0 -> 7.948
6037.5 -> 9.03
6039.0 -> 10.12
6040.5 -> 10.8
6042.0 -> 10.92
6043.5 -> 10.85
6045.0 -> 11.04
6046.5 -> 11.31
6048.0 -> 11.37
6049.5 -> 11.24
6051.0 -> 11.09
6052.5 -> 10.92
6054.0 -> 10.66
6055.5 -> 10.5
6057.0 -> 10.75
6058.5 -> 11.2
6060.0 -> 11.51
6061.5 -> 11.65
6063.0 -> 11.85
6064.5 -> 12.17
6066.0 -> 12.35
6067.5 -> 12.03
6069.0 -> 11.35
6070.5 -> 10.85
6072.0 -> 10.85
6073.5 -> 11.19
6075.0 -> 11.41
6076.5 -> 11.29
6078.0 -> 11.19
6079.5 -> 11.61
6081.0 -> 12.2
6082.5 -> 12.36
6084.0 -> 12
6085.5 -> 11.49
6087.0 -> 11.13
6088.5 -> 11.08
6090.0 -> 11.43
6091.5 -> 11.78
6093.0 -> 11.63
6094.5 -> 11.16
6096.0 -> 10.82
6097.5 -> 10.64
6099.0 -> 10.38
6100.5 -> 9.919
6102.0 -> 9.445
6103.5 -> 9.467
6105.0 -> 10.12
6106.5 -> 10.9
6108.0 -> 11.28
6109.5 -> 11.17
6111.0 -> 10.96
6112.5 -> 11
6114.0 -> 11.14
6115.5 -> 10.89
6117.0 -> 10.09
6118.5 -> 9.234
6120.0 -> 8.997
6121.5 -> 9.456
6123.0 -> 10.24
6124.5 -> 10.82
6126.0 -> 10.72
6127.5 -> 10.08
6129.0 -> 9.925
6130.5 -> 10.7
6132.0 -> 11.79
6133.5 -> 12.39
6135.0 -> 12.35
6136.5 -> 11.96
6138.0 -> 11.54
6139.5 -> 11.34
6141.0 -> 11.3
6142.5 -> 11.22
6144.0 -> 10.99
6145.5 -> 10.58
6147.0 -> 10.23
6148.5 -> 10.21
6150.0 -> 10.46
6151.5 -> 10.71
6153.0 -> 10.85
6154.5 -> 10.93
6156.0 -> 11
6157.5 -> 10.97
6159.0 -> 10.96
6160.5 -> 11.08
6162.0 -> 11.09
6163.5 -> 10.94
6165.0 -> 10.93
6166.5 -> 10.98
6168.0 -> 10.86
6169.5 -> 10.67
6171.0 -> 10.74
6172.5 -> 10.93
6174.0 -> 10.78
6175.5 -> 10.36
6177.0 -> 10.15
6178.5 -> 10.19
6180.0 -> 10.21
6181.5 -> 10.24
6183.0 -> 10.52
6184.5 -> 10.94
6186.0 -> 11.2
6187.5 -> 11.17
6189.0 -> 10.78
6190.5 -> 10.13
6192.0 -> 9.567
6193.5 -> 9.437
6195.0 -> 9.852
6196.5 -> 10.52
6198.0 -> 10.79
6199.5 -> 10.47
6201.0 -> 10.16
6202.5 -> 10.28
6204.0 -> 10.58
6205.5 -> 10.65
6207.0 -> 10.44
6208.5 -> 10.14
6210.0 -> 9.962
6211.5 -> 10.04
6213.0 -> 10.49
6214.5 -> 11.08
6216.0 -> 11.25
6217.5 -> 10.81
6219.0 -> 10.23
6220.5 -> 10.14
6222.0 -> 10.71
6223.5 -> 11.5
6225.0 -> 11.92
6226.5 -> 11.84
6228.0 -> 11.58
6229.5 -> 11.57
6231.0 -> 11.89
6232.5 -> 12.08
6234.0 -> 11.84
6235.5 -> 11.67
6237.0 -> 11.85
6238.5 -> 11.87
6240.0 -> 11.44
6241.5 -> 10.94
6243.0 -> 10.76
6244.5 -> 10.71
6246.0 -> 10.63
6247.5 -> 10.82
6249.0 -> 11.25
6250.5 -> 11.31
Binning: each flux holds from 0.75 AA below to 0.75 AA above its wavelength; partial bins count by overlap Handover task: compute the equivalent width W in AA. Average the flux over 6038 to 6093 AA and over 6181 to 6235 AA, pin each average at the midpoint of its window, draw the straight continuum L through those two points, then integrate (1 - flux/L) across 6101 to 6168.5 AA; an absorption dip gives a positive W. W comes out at 1.7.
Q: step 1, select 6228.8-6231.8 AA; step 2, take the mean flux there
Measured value 11.7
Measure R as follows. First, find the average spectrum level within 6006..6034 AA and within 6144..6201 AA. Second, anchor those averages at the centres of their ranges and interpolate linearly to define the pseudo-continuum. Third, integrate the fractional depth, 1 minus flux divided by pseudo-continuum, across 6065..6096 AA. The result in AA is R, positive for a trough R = -3.5 AA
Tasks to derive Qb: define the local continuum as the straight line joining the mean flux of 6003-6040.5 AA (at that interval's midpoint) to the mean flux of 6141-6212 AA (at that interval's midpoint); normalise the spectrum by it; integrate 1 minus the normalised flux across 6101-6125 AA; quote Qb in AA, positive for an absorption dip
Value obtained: 0.1 AA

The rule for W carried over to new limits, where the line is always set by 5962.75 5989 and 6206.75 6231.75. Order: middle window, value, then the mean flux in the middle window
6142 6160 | 0.0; 10.8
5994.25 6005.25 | -0.2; 10.6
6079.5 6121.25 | -0.7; 10.8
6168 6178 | 0.2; 10.6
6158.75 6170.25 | -0.1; 10.9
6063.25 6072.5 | -0.9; 11.6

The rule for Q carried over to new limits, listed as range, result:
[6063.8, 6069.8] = 12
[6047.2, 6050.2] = 11.3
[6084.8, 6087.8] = 11.3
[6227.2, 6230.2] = 11.6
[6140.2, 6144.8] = 11.2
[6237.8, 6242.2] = 11.4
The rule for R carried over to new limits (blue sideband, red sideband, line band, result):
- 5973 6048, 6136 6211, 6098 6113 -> 0.1 AA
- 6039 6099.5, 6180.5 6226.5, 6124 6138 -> -0.3 AA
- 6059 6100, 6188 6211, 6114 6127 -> 1.1 AA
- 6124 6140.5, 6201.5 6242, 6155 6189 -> 1.2 AA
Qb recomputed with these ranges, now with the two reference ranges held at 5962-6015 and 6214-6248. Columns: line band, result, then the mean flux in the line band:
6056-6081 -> -1.8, 11.5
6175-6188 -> 0.7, 10.5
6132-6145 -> -0.8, 11.6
